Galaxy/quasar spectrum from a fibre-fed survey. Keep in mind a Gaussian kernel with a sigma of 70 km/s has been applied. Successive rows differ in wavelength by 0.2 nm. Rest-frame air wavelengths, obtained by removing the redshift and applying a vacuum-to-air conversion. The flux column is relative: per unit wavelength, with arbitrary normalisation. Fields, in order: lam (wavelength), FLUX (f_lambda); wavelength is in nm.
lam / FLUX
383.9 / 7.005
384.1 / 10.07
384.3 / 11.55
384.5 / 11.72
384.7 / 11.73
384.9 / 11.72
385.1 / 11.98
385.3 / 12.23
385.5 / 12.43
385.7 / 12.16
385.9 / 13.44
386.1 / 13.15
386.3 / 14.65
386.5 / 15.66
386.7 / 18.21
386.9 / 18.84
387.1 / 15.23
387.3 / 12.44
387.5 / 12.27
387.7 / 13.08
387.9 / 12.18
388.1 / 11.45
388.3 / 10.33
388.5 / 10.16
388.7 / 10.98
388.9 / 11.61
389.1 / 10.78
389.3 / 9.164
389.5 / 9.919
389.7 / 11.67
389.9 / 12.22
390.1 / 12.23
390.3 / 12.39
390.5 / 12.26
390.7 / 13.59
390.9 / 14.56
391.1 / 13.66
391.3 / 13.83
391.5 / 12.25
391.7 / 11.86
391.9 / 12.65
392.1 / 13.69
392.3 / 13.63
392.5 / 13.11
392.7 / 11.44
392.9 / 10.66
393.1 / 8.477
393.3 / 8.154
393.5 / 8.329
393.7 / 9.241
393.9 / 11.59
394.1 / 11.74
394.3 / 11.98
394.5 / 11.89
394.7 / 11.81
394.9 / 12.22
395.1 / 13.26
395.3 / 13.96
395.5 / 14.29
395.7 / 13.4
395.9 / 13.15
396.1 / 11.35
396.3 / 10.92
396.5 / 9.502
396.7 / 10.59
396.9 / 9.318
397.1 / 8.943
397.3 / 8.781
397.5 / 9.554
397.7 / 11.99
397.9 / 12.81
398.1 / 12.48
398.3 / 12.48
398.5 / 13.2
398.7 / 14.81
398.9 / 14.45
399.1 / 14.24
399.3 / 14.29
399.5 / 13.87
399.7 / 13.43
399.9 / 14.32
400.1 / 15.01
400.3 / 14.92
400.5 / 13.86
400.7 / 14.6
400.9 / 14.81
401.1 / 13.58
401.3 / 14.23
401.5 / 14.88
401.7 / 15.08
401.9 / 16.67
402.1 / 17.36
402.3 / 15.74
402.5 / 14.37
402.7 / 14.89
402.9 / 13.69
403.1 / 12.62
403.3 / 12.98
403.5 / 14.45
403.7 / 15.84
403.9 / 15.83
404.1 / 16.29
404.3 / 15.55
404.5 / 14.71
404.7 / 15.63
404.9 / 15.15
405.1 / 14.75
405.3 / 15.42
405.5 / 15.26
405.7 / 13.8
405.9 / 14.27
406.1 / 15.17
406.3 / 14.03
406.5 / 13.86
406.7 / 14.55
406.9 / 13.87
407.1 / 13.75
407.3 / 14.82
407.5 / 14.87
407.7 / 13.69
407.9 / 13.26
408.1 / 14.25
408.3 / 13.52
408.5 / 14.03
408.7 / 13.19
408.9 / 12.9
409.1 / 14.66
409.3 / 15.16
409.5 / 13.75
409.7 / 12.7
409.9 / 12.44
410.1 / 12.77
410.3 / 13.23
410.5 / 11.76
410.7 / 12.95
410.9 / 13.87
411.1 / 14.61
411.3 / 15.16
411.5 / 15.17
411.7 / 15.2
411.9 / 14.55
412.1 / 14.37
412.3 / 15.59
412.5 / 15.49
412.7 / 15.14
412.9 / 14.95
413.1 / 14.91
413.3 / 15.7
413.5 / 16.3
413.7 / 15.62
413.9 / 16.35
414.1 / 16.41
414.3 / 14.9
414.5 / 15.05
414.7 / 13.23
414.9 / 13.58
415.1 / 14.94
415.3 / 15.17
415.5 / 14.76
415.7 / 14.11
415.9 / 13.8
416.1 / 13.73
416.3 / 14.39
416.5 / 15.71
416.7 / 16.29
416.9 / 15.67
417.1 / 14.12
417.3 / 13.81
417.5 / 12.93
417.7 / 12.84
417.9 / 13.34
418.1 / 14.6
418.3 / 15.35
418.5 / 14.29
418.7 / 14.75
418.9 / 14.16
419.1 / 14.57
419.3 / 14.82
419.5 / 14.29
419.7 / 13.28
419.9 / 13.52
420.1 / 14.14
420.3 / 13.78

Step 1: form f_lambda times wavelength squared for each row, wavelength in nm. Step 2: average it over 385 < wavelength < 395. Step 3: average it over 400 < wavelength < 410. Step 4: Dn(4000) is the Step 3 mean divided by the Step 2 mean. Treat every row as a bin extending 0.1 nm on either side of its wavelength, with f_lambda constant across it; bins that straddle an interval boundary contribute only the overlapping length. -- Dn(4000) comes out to 1.3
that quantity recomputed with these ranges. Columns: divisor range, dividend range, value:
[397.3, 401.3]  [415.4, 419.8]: 1.16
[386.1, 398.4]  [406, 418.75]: 1.32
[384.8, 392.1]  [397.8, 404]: 1.21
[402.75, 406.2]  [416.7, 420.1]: 1.03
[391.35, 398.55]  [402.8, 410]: 1.31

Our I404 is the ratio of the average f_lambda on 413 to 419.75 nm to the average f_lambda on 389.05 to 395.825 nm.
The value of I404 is 1.23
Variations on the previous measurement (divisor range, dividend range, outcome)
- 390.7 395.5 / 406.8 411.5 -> 1.14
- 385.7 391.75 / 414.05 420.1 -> 1.12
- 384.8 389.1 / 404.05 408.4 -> 1.12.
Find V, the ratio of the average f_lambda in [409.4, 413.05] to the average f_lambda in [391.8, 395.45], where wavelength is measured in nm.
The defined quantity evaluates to 1.22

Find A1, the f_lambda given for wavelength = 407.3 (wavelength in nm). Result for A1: 14.82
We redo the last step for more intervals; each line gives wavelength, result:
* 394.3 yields 11.98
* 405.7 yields 13.8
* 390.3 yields 12.39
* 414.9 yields 13.58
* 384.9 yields 11.72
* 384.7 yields 11.73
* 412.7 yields 15.14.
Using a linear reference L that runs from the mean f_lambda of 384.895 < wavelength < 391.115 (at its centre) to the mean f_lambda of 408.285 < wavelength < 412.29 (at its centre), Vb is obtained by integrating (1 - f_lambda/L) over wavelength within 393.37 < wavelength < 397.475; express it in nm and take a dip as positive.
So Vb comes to 0.57 nm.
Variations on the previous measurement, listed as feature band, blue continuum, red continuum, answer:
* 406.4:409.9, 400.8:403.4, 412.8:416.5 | 0.21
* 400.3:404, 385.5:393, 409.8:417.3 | -0.27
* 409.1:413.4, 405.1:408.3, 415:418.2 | 0.02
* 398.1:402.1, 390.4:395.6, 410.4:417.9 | -0.44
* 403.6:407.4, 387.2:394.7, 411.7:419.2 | -0.39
